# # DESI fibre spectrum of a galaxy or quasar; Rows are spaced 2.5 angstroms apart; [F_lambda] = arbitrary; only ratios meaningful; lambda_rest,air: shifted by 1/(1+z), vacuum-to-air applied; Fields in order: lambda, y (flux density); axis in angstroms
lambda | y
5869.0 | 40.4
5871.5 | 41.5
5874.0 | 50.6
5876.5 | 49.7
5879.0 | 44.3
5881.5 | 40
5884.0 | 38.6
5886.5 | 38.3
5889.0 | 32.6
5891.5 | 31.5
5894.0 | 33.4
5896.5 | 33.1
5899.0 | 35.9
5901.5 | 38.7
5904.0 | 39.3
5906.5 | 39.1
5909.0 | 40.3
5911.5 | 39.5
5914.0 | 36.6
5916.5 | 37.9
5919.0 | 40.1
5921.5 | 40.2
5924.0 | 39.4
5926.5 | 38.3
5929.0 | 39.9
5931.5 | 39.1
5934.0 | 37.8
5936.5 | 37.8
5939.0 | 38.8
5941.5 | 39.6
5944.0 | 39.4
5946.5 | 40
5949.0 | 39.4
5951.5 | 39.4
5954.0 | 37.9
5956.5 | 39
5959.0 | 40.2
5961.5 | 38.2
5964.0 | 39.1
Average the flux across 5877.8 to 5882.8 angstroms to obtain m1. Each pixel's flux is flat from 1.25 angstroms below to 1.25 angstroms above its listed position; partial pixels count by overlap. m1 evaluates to 42.1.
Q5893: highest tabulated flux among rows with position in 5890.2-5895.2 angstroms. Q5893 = 33.4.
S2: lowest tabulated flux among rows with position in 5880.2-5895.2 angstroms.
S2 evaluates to 31.5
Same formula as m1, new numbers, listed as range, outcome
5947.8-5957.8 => 38.9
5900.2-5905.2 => 39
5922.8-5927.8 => 38.9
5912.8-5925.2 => 38.8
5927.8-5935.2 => 38.9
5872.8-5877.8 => 50.1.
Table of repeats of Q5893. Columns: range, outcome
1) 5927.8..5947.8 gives 40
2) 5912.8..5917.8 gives 37.9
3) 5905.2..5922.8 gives 40.3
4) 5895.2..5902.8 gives 38.7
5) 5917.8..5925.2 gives 40.2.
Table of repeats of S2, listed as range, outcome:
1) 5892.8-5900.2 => 33.1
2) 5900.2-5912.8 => 38.7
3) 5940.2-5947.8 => 39.4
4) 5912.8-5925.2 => 36.6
